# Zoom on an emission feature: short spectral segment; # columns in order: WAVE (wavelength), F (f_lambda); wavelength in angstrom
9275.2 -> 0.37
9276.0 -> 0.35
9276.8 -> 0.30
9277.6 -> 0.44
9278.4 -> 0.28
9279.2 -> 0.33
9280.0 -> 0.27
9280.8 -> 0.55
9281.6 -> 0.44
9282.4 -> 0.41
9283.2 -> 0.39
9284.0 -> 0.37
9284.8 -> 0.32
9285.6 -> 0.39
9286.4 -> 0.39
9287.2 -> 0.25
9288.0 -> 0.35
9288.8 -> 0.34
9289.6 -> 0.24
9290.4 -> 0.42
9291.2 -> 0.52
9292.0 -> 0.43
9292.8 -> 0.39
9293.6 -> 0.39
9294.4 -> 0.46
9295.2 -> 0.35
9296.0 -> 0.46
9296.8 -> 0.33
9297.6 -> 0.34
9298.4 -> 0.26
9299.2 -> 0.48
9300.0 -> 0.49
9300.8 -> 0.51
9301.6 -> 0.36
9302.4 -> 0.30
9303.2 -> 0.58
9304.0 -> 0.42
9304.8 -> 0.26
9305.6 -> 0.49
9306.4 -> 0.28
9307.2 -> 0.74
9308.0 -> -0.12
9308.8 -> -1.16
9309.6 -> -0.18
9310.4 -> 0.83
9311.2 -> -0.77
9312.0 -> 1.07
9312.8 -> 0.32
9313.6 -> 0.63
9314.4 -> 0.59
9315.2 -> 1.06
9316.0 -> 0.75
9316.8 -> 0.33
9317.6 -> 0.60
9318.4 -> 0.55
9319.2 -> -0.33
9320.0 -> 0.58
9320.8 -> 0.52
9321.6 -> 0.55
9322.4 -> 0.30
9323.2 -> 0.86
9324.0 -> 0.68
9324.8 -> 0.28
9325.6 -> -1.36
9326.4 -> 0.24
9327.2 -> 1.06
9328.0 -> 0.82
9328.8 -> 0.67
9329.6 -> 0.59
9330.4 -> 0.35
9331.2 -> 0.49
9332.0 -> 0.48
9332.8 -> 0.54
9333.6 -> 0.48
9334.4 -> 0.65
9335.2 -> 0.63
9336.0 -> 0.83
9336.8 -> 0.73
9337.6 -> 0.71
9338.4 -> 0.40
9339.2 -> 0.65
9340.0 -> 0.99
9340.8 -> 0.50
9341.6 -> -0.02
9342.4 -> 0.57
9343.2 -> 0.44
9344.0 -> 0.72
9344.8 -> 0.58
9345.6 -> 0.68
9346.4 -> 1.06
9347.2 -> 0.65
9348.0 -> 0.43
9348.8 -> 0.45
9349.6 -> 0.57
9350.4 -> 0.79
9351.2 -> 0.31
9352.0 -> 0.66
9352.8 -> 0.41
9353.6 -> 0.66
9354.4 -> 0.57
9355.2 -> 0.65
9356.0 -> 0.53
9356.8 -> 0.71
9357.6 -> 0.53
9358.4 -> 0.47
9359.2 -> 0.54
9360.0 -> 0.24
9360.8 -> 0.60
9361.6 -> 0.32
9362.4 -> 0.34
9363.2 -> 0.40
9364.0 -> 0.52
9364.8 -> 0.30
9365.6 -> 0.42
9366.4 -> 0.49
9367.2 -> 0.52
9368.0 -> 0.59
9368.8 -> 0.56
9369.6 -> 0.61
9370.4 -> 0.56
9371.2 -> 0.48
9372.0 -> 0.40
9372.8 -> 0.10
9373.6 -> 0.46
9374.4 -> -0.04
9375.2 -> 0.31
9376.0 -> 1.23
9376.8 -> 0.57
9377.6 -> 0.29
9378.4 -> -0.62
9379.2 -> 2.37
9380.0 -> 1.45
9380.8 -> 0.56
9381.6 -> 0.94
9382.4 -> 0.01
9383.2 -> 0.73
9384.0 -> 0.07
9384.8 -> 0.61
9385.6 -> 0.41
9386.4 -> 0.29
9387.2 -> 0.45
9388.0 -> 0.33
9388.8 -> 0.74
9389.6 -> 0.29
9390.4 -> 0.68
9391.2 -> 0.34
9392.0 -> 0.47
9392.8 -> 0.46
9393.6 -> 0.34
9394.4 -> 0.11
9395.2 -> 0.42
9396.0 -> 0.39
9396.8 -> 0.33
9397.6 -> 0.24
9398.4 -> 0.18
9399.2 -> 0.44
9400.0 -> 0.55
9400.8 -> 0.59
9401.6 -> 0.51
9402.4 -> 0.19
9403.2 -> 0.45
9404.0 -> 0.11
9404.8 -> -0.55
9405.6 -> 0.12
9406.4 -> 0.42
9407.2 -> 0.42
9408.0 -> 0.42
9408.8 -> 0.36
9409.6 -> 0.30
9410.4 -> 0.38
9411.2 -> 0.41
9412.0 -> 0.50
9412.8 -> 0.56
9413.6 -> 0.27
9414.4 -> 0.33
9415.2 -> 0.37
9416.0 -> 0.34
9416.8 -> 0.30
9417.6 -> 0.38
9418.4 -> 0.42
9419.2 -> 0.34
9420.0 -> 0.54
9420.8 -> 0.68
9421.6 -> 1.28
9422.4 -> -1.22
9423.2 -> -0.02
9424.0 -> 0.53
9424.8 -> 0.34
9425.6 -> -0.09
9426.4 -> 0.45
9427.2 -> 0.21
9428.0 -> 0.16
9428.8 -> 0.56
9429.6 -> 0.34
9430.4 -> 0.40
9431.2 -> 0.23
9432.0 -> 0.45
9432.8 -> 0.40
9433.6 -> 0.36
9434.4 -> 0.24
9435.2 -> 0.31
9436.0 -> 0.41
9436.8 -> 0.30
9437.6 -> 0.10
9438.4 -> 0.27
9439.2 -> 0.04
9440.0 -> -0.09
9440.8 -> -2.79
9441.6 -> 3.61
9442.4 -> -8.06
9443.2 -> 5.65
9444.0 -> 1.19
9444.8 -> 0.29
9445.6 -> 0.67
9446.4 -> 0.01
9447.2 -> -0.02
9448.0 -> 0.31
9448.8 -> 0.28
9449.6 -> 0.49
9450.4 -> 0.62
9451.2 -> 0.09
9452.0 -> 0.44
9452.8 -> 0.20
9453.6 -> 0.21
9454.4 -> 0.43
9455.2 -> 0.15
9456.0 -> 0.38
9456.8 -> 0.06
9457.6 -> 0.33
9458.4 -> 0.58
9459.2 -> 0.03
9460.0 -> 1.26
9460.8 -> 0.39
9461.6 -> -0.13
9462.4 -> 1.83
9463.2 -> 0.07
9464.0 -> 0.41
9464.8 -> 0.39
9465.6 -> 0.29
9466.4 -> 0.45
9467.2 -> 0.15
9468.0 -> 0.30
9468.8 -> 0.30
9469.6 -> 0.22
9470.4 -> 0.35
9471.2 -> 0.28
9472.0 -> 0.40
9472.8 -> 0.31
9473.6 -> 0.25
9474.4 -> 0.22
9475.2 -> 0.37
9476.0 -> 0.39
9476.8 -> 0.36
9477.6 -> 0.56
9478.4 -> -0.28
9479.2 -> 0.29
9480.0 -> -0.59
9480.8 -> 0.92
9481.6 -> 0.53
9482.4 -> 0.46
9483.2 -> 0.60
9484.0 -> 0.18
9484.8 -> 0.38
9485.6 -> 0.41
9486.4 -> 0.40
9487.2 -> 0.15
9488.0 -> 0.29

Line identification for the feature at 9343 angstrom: Mg II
